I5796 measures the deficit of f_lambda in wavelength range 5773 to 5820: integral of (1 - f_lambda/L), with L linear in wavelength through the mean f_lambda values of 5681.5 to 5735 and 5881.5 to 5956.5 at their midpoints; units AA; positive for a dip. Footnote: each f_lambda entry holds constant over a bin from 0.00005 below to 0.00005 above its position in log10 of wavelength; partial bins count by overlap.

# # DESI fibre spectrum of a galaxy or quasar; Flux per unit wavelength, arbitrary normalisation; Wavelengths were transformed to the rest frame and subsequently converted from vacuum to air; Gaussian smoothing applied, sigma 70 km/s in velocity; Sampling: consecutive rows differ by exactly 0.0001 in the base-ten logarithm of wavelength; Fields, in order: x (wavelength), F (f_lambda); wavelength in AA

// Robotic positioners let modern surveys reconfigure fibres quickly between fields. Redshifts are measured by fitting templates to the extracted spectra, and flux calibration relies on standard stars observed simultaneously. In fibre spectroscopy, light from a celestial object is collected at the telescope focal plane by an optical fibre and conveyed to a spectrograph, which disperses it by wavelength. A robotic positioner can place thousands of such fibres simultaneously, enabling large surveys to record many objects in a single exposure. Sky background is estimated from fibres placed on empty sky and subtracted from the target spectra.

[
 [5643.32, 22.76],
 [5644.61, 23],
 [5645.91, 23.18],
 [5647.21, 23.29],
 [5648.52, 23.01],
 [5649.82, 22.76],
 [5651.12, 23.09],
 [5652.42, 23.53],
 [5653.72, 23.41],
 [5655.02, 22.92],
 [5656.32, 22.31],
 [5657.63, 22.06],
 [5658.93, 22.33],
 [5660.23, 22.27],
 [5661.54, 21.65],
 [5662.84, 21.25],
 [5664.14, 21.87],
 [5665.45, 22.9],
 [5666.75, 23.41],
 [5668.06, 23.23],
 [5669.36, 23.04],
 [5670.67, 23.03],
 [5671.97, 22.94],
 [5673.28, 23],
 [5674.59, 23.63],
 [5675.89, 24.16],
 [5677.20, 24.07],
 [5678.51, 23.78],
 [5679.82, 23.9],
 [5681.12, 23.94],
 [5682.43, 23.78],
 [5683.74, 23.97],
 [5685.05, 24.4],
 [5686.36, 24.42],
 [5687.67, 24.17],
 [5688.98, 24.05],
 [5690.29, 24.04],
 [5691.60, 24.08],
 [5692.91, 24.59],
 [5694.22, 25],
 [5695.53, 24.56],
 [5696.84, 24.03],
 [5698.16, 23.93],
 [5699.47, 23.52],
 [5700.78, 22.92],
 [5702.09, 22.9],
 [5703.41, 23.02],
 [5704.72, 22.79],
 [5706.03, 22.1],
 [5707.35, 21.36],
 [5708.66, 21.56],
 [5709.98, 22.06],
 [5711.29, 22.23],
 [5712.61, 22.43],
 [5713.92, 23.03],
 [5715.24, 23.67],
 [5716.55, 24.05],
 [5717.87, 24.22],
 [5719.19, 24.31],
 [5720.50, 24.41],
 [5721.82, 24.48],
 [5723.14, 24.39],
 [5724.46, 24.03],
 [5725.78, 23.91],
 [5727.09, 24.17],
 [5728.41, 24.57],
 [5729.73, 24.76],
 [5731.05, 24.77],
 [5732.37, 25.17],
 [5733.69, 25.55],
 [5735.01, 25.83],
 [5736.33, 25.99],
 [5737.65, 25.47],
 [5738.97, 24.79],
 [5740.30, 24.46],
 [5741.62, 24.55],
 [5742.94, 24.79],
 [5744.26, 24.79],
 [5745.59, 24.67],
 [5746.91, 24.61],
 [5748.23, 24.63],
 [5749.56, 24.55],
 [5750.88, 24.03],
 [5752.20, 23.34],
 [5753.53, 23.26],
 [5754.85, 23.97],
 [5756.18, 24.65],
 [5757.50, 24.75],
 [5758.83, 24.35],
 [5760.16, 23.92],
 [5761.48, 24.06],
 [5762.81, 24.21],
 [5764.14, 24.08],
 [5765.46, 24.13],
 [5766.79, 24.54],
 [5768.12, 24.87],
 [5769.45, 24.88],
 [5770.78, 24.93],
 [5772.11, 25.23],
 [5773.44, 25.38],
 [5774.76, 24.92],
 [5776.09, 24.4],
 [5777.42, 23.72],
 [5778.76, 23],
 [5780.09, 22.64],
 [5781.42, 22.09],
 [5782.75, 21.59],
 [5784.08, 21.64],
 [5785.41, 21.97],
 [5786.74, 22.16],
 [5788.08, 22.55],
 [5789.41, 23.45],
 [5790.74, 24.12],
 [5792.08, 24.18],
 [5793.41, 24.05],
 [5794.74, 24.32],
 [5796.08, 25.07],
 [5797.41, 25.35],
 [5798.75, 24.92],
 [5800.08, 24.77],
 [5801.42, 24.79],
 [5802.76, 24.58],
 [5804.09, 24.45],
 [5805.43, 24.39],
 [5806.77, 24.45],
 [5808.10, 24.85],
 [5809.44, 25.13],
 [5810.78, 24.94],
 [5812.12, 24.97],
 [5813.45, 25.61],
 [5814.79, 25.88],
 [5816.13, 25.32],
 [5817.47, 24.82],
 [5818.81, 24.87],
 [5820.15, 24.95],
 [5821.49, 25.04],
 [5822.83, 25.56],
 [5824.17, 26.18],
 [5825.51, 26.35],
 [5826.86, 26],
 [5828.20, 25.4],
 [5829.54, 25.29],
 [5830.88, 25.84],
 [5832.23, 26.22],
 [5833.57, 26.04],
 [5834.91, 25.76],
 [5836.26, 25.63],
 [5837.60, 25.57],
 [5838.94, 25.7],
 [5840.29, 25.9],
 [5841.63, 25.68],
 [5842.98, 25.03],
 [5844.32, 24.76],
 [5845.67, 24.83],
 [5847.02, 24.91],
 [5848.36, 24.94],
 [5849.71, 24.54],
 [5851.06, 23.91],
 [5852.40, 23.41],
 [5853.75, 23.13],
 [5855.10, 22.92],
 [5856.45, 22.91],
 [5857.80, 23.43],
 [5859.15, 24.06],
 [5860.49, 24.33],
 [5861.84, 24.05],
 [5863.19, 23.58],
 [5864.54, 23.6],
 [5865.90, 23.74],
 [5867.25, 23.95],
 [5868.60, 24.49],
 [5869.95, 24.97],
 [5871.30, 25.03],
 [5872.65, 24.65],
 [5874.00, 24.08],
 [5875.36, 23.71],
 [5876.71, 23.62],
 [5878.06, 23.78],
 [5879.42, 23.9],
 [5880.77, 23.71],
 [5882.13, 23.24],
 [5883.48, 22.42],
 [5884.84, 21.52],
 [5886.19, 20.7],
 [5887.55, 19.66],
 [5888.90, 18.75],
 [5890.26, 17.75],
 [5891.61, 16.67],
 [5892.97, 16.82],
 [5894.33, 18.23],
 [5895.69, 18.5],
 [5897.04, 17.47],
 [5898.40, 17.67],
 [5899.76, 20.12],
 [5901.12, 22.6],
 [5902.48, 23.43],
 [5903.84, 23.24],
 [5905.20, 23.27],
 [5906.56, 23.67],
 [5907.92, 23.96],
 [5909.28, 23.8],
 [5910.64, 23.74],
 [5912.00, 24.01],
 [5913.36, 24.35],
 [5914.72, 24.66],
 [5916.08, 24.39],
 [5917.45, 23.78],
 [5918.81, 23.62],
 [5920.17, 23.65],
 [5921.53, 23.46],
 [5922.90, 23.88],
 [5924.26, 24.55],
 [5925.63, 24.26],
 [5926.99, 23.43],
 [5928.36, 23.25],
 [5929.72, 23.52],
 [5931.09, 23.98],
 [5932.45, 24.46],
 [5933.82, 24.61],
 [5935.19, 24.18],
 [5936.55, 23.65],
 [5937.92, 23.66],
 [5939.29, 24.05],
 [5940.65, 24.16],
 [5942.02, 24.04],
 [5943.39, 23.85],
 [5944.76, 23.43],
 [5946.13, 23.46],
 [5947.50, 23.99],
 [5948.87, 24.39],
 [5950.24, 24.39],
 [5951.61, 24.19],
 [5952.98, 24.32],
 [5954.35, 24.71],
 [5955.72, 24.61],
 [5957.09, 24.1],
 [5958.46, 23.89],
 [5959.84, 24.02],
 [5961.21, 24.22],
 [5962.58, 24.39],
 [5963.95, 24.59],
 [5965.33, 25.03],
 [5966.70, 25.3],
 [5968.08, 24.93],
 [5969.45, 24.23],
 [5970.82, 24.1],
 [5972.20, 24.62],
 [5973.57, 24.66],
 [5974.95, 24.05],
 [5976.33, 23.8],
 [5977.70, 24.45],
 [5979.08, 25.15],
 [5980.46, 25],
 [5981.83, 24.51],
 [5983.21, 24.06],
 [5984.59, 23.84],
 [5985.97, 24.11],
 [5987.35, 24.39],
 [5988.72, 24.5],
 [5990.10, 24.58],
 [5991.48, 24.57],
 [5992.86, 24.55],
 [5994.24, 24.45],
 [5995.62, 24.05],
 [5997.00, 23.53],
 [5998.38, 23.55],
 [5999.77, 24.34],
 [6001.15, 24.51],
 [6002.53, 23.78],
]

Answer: -1.6 AA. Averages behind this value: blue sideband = 23.8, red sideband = 22.7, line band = 24.2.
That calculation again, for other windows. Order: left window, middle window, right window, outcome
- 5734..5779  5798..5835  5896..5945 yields -1.77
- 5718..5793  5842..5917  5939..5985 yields 4.57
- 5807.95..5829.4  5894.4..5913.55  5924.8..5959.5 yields 1.95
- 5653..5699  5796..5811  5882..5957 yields -1.12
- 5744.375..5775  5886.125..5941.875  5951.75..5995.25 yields 4.60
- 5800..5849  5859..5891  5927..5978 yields 2.36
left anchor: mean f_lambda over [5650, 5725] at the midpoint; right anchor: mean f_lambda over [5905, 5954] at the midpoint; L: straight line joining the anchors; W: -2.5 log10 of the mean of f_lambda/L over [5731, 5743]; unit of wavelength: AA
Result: -0.08 mag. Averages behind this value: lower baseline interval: 23.3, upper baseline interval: 24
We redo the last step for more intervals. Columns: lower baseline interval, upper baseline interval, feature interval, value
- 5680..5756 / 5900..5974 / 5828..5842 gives -0.08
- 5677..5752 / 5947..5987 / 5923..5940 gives 0.02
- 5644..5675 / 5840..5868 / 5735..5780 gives -0.05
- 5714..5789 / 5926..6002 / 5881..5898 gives 0.24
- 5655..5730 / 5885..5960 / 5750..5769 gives -0.04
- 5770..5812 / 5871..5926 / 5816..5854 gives -0.09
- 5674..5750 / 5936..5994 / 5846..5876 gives 0.01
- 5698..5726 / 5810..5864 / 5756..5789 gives 0.01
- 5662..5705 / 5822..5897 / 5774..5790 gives 0.03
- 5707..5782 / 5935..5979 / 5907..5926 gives 0.01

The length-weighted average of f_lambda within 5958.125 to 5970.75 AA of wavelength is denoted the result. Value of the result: 24.5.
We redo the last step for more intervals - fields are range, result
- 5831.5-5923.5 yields 23.2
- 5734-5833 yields 24.5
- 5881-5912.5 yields 20.9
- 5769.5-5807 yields 23.9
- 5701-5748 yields 24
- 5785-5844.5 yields 25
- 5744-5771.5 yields 24.3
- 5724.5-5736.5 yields 24.9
